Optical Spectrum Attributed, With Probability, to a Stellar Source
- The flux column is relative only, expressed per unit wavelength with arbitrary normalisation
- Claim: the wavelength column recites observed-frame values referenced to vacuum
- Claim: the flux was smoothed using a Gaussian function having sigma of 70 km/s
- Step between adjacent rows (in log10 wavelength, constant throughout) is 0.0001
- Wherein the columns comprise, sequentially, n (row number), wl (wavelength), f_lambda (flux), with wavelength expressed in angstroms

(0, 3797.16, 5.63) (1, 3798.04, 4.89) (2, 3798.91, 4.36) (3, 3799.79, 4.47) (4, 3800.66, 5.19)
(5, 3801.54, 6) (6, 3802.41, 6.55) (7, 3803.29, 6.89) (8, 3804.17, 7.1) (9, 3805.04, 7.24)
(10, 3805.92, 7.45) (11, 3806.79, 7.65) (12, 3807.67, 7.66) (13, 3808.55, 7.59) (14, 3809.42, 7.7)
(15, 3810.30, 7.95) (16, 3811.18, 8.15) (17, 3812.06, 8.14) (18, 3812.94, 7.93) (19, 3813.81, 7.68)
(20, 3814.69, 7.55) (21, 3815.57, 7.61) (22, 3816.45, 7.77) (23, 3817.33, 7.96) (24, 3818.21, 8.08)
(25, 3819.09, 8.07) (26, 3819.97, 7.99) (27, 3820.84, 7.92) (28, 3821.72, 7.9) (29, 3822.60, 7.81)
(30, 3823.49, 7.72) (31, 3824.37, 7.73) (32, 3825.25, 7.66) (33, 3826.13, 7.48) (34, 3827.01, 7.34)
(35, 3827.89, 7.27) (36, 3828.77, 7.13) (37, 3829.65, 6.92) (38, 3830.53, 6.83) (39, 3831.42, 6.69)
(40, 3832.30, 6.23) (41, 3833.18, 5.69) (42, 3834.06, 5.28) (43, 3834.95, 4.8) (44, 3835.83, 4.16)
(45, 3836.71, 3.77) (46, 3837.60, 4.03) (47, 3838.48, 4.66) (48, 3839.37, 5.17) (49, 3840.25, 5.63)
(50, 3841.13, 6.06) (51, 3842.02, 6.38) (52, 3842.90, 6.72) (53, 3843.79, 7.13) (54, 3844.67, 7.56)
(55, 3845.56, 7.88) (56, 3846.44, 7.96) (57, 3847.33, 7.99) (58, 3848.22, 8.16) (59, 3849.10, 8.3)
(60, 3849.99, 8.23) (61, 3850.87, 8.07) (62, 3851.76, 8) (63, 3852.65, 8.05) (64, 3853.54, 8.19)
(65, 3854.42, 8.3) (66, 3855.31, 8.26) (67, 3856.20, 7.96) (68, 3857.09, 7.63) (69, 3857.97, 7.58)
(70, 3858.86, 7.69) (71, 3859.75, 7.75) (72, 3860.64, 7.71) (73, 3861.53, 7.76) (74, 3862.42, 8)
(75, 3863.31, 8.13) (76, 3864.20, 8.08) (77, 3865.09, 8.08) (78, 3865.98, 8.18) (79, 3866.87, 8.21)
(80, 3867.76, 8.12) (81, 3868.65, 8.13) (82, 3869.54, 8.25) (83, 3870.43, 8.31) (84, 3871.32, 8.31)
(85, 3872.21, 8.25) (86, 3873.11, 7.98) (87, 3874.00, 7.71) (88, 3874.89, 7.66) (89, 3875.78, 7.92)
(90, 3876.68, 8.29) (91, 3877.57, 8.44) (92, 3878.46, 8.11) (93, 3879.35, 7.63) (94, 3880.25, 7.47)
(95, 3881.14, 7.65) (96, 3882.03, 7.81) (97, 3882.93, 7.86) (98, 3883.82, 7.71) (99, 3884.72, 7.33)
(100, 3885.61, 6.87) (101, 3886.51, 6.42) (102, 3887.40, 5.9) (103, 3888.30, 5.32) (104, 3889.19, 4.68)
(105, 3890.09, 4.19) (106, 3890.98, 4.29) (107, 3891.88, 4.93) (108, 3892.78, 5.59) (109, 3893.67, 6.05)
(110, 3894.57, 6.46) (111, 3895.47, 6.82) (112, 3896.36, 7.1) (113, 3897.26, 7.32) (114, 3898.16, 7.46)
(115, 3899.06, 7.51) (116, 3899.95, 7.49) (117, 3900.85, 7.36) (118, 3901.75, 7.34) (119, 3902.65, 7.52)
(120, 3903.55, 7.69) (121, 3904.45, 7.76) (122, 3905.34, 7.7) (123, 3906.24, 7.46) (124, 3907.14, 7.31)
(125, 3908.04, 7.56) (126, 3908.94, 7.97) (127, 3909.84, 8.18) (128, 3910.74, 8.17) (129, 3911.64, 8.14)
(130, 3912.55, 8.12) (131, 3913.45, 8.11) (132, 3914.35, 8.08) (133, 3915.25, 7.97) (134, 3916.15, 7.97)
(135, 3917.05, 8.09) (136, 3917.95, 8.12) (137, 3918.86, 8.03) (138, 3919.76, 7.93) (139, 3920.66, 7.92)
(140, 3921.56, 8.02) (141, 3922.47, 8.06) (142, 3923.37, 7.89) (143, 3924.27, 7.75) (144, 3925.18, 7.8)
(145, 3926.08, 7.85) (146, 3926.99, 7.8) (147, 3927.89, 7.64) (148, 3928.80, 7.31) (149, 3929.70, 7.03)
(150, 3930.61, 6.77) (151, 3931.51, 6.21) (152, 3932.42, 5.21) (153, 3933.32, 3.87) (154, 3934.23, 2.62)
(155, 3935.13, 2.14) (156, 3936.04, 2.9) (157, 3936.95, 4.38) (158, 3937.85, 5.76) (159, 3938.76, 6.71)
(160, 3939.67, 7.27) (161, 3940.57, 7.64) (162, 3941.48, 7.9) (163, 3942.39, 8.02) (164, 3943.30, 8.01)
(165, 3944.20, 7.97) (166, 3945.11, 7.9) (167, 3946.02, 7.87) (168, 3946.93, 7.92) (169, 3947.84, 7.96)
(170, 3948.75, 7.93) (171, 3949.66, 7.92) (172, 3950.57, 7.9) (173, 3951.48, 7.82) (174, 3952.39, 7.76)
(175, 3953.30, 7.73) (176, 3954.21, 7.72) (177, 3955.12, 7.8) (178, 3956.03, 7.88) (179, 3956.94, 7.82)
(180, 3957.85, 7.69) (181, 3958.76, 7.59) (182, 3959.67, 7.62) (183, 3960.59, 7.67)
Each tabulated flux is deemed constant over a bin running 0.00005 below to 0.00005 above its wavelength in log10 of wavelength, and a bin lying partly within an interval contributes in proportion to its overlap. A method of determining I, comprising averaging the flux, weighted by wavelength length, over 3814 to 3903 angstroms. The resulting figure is 7.2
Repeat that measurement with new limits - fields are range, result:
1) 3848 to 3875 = 8.04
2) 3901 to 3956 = 7.3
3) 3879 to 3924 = 7.25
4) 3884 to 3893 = 5.61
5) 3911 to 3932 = 7.76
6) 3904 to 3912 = 7.81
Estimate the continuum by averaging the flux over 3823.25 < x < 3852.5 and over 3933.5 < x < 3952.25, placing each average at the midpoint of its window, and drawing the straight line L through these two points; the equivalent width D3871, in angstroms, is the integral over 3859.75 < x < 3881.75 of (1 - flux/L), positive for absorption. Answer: -4.3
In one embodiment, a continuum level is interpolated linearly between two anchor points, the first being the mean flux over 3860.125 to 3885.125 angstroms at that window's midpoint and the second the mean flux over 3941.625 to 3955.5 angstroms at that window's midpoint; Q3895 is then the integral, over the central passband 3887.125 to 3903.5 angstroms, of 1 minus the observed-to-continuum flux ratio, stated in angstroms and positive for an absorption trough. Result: 3.31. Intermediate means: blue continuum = 7.97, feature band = 6.33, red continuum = 7.88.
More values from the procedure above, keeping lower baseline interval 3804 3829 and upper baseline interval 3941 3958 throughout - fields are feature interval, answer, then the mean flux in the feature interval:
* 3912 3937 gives 3.0 angstroms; 6.88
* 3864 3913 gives 2.8 angstroms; 7.34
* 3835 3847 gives 2.8 angstroms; 5.92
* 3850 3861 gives -0.3 angstroms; 7.95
